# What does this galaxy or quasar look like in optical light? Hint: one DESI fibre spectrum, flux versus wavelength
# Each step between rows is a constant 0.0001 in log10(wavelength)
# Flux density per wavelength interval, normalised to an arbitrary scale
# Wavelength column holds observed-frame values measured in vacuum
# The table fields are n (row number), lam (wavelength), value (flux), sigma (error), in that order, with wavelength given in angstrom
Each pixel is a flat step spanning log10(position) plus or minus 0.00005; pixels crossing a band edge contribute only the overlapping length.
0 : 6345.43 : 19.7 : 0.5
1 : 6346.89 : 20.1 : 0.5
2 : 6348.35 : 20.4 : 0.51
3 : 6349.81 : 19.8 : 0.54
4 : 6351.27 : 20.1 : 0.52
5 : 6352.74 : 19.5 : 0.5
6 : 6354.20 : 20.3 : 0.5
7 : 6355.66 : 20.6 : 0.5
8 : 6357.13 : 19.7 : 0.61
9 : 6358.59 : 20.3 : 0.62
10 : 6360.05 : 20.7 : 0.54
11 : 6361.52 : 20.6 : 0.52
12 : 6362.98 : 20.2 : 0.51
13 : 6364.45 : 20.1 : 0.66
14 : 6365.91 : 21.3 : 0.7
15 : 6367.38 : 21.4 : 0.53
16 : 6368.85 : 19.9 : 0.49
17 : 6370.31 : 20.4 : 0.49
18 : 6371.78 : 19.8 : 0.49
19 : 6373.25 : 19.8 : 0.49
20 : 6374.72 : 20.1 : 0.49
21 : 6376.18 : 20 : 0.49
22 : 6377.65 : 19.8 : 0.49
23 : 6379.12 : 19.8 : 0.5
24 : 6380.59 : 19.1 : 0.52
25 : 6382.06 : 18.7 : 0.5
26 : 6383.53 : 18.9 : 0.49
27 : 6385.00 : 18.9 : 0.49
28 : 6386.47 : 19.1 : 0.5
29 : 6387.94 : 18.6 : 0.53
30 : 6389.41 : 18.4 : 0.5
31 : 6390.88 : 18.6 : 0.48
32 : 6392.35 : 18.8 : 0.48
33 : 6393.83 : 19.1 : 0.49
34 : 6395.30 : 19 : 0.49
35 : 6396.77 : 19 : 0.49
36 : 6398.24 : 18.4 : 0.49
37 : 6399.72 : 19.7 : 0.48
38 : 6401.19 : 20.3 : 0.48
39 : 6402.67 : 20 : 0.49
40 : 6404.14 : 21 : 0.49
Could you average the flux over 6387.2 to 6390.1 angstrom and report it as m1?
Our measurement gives 18.5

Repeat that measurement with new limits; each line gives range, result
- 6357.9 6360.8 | 20.5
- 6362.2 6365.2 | 20.2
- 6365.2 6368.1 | 21.3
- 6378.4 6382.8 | 19.2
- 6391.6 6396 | 18.9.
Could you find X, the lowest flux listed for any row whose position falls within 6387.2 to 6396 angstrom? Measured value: 18.4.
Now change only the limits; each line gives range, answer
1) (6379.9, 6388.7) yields 18.6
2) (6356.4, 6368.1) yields 19.7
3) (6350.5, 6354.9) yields 19.5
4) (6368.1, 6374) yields 19.8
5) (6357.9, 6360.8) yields 20.3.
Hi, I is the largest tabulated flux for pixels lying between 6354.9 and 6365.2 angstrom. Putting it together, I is 20.7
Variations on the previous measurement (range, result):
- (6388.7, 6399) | 19.1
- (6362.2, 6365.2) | 20.2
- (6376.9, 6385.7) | 19.8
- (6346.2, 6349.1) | 20.4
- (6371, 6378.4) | 20.1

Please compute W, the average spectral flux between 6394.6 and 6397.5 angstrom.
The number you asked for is 19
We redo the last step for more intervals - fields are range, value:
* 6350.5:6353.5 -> 19.8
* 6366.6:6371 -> 20.6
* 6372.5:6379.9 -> 19.9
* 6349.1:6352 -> 20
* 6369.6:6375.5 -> 20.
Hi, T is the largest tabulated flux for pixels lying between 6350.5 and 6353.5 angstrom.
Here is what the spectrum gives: 20.1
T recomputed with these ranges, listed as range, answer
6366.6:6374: 21.4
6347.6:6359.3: 20.6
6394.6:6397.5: 19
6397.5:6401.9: 20.3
